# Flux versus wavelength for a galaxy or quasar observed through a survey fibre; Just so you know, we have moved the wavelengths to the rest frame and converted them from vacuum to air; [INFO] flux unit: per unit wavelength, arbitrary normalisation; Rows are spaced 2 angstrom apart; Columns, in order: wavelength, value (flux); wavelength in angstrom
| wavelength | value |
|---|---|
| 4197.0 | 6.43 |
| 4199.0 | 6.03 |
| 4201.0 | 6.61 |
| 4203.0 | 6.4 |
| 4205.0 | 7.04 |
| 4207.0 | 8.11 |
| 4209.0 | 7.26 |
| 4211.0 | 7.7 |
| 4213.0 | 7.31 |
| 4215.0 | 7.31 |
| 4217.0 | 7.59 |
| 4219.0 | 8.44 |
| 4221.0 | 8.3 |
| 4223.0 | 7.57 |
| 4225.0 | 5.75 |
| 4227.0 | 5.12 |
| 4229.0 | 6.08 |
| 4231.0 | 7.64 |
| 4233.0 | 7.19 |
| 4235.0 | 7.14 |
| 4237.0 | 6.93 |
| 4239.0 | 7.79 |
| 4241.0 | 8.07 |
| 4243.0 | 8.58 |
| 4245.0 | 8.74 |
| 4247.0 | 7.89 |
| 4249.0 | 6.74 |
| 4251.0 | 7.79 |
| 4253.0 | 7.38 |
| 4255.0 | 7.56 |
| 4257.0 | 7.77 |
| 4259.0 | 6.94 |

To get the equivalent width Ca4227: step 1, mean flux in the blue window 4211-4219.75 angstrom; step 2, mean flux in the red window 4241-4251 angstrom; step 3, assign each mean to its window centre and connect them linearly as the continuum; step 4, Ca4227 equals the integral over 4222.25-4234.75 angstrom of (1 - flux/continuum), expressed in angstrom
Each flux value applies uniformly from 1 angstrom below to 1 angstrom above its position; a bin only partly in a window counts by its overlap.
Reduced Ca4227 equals 1.95 angstrom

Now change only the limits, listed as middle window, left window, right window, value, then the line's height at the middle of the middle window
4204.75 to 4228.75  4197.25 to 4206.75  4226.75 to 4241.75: -1.5 angstrom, 6.84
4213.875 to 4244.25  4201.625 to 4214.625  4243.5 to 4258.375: 0.7 angstrom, 7.49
